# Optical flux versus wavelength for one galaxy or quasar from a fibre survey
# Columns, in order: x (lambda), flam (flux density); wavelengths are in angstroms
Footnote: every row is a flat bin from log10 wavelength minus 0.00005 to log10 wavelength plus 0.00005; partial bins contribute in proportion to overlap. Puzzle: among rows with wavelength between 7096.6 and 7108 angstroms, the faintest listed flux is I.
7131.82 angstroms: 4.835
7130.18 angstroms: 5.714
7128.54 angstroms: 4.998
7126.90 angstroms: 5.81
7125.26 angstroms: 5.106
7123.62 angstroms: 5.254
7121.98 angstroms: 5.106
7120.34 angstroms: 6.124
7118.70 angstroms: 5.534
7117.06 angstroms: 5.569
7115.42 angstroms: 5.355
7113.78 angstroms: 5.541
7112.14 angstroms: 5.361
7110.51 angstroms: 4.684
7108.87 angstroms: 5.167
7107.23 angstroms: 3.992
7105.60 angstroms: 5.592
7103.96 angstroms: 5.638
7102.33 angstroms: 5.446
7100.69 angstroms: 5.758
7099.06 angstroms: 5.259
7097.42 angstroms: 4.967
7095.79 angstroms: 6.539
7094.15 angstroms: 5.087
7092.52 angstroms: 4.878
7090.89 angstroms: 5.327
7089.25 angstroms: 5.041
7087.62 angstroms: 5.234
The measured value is 3.992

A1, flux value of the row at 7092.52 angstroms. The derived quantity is 4.878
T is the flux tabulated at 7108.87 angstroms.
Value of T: 5.167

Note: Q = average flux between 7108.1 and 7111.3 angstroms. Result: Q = 4.92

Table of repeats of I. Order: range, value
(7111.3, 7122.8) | 5.106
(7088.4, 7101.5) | 4.878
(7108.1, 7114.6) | 4.684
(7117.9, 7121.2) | 5.534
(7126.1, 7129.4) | 4.998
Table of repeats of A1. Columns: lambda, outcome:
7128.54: 4.998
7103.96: 5.638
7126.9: 5.81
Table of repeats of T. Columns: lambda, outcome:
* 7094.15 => 5.087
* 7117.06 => 5.569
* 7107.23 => 3.992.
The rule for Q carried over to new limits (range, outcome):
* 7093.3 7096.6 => 5.8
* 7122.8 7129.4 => 5.3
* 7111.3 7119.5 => 5.47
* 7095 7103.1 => 5.59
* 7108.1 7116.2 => 5.22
